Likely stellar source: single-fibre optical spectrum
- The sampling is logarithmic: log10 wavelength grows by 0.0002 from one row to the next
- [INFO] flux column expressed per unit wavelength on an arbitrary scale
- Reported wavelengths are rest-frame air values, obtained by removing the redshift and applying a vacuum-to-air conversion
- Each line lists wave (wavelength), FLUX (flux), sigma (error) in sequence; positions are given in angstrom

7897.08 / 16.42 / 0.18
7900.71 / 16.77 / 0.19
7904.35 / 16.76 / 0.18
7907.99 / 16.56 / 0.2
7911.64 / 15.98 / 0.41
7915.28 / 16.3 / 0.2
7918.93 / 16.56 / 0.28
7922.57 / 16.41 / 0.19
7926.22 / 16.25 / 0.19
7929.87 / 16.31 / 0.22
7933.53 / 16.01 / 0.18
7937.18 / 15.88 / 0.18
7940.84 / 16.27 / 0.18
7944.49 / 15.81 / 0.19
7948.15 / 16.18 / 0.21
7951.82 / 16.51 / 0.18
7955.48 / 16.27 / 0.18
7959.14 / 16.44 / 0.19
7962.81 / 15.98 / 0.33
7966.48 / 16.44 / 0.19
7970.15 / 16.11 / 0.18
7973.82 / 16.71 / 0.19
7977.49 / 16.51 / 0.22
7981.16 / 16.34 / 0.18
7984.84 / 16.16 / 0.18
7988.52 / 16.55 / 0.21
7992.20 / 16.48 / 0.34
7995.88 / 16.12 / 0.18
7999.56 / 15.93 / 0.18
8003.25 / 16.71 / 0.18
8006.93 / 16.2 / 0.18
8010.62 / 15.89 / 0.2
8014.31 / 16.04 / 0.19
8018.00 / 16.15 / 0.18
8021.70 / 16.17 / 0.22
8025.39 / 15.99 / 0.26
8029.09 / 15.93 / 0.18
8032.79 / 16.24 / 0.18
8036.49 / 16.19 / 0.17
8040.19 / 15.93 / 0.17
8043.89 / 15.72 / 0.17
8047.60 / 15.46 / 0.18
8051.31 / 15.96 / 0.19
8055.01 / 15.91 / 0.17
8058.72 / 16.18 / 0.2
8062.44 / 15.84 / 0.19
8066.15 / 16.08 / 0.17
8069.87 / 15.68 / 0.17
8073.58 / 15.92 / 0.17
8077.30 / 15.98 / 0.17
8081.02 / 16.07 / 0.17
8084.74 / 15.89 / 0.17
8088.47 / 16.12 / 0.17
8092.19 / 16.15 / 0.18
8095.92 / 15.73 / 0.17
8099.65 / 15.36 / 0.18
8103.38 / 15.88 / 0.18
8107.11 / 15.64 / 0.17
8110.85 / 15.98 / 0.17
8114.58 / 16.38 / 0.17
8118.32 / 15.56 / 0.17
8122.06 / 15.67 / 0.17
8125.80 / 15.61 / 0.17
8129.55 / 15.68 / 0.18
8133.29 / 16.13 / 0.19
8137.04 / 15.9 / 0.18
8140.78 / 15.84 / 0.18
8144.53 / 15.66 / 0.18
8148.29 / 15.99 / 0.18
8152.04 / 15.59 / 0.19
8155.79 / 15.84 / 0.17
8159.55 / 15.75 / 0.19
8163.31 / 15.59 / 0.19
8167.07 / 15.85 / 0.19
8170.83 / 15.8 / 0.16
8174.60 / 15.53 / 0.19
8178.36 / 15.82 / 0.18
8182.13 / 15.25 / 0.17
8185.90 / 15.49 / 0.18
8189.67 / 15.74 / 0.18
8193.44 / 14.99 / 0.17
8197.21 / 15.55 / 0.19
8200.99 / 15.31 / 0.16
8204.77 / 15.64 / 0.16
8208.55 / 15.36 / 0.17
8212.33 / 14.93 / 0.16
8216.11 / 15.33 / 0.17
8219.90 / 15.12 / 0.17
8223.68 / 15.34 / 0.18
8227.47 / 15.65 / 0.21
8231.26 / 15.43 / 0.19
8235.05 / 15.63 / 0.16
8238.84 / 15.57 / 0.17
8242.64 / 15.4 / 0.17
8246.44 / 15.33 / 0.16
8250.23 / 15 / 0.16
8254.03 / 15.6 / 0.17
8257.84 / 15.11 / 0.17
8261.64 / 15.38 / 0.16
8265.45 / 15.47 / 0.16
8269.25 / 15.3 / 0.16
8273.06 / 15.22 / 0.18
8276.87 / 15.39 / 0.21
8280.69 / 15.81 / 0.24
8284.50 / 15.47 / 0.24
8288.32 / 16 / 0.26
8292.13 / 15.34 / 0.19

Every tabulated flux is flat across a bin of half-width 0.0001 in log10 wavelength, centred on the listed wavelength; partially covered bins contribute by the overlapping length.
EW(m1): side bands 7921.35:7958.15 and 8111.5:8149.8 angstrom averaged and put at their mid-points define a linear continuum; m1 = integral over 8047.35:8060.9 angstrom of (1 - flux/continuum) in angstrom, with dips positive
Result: 0.05 angstrom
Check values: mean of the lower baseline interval 16.2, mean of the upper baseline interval 15.8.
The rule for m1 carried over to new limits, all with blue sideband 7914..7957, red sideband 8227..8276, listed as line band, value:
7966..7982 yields -0.30 angstrom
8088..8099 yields -0.07 angstrom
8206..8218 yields 0.20 angstrom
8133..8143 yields -0.15 angstrom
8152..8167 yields -0.09 angstrom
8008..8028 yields -0.05 angstrom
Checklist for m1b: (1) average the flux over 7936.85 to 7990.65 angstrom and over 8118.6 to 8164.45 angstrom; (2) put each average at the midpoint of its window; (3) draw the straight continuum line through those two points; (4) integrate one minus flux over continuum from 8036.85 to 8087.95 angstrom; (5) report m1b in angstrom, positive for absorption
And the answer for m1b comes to 0.3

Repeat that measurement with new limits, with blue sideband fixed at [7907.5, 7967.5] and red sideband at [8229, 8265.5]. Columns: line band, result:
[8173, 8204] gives 0.2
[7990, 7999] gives -0.1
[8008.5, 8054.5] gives 0.0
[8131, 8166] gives -0.3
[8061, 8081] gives -0.1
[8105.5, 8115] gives -0.1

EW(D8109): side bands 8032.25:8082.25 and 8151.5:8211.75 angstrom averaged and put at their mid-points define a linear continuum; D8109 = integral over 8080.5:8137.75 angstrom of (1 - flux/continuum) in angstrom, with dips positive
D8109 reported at -0.3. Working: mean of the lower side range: 15.9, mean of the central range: 15.9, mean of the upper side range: 15.6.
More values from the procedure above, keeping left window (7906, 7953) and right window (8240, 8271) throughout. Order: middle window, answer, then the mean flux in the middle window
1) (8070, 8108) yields -0.2 angstrom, 15.9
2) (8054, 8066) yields -0.1 angstrom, 16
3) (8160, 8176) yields -0.1 angstrom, 15.7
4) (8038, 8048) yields 0.1 angstrom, 15.8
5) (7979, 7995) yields -0.3 angstrom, 16.4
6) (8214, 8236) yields 0.0 angstrom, 15.4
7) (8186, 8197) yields 0.1 angstrom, 15.4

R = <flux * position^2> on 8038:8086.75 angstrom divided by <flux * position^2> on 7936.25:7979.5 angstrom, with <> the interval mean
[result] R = 1.00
